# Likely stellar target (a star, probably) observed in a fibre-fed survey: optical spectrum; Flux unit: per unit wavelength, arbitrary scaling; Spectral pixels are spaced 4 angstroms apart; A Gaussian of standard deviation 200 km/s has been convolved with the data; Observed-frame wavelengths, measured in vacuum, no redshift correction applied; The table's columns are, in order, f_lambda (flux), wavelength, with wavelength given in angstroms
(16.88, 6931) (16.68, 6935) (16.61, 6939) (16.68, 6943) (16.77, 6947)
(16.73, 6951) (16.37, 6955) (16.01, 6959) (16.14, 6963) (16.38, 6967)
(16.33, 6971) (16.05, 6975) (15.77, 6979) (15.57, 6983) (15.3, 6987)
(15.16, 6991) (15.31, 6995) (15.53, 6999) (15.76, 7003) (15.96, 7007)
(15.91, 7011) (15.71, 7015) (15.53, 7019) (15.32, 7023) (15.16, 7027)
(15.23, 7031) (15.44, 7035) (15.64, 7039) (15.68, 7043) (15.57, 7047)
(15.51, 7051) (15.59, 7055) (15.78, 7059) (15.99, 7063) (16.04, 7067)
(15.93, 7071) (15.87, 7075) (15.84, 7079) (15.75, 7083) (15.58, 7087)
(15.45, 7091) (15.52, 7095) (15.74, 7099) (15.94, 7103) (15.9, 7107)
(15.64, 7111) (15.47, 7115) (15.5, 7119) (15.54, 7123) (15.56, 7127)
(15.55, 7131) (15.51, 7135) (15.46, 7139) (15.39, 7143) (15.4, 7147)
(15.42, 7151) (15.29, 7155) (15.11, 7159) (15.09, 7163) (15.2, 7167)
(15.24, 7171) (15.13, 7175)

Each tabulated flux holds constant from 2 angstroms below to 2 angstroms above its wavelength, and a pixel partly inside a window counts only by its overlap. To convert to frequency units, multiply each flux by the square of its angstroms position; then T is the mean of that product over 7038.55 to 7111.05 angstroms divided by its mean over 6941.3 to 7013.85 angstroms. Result 1.0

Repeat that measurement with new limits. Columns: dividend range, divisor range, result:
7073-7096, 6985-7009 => 1.04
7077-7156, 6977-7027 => 1.03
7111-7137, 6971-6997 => 1.04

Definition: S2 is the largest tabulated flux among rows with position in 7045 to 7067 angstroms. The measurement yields 16.04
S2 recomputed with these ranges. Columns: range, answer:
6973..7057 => 16.05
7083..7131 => 15.94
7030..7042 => 15.64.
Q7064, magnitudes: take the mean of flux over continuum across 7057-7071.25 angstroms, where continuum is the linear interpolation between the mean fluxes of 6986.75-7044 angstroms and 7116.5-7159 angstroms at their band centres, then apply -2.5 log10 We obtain -0.031 mag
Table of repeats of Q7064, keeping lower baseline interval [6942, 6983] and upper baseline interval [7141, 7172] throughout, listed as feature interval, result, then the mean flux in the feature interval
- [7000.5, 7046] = 0.03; 15.6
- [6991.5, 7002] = 0.05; 15.4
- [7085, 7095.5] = 0.01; 15.5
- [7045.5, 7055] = 0.02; 15.5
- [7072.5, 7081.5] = -0.01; 15.9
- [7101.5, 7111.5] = -0.02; 15.8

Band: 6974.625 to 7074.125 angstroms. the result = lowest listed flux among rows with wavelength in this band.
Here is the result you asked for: 15.16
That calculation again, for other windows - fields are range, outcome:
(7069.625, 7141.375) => 15.45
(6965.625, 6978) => 16.05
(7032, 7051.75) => 15.44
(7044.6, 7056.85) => 15.51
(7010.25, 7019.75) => 15.53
